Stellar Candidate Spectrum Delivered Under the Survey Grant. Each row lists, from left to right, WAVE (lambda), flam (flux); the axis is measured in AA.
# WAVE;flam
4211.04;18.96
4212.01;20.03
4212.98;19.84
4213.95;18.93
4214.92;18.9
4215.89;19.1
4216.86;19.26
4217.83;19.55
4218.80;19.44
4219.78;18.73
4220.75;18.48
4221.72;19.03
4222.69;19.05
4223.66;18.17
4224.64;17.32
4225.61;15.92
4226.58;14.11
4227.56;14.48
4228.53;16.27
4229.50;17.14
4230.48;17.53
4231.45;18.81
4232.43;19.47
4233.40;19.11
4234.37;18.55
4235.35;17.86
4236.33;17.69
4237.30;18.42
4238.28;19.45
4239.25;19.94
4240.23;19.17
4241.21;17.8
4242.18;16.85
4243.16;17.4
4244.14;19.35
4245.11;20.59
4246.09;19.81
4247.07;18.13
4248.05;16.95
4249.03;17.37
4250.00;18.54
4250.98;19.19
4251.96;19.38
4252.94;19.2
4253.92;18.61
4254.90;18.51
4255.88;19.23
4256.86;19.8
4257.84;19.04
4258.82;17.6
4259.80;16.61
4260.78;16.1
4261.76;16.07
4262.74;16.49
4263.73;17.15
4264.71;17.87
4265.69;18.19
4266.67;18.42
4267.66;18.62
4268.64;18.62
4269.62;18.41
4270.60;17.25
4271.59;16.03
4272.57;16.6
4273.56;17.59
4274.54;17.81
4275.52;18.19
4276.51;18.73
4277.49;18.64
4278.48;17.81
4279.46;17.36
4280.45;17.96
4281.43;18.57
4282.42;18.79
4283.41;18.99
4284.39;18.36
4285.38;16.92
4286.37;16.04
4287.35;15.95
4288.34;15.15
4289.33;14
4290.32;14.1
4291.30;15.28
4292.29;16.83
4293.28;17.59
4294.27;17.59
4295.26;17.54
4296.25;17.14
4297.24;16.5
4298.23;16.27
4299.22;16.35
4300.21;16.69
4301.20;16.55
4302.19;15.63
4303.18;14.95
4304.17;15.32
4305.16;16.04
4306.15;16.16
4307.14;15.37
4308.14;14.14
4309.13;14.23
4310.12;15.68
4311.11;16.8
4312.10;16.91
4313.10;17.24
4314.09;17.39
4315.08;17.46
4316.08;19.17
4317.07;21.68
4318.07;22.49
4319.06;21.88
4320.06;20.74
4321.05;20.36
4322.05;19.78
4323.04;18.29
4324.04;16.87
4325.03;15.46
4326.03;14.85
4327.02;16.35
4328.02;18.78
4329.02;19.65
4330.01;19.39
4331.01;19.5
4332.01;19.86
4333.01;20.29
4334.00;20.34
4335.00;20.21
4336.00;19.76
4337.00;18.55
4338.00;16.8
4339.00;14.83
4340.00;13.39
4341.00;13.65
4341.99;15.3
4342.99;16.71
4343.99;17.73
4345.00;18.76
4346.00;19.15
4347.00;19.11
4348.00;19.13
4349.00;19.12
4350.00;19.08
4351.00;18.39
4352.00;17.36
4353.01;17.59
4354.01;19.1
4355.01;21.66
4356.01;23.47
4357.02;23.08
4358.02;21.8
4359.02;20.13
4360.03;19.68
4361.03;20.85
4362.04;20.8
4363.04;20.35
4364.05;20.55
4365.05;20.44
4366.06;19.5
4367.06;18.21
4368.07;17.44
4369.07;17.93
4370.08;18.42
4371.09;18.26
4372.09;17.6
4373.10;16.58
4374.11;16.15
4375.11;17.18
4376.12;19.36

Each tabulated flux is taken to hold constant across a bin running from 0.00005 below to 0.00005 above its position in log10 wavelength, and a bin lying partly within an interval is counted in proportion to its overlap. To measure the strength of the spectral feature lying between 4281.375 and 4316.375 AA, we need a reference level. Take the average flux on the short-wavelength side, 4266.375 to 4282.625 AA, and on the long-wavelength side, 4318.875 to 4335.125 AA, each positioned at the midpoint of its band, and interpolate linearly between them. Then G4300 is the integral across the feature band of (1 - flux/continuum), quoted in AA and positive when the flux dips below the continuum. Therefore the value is 3.7 AA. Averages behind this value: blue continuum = 17.9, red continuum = 18.9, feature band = 16.4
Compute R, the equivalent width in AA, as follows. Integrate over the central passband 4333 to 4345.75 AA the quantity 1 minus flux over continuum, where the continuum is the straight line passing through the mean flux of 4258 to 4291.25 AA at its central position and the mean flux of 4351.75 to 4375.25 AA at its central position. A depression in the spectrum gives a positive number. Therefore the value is 1.0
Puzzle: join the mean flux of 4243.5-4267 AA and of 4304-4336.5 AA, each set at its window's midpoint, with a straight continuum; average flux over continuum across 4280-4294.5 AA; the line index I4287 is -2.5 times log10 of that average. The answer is 0.09 mag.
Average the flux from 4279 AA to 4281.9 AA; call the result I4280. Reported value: 18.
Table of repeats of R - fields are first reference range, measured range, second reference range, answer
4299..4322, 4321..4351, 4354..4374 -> 0.8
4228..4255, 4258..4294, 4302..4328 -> 1.4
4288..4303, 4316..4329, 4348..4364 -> -0.8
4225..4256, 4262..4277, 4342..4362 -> 0.6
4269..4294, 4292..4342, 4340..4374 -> 1.4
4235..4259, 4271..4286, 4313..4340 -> 0.7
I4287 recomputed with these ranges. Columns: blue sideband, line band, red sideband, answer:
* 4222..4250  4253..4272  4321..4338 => 0.02 mag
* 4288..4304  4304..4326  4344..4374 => -0.04 mag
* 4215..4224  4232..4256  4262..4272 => -0.02 mag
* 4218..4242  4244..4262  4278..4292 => -0.06 mag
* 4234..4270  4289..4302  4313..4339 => 0.14 mag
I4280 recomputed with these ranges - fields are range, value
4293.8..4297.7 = 17.2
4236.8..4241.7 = 19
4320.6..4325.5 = 18.2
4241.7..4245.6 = 18.6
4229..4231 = 17.4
